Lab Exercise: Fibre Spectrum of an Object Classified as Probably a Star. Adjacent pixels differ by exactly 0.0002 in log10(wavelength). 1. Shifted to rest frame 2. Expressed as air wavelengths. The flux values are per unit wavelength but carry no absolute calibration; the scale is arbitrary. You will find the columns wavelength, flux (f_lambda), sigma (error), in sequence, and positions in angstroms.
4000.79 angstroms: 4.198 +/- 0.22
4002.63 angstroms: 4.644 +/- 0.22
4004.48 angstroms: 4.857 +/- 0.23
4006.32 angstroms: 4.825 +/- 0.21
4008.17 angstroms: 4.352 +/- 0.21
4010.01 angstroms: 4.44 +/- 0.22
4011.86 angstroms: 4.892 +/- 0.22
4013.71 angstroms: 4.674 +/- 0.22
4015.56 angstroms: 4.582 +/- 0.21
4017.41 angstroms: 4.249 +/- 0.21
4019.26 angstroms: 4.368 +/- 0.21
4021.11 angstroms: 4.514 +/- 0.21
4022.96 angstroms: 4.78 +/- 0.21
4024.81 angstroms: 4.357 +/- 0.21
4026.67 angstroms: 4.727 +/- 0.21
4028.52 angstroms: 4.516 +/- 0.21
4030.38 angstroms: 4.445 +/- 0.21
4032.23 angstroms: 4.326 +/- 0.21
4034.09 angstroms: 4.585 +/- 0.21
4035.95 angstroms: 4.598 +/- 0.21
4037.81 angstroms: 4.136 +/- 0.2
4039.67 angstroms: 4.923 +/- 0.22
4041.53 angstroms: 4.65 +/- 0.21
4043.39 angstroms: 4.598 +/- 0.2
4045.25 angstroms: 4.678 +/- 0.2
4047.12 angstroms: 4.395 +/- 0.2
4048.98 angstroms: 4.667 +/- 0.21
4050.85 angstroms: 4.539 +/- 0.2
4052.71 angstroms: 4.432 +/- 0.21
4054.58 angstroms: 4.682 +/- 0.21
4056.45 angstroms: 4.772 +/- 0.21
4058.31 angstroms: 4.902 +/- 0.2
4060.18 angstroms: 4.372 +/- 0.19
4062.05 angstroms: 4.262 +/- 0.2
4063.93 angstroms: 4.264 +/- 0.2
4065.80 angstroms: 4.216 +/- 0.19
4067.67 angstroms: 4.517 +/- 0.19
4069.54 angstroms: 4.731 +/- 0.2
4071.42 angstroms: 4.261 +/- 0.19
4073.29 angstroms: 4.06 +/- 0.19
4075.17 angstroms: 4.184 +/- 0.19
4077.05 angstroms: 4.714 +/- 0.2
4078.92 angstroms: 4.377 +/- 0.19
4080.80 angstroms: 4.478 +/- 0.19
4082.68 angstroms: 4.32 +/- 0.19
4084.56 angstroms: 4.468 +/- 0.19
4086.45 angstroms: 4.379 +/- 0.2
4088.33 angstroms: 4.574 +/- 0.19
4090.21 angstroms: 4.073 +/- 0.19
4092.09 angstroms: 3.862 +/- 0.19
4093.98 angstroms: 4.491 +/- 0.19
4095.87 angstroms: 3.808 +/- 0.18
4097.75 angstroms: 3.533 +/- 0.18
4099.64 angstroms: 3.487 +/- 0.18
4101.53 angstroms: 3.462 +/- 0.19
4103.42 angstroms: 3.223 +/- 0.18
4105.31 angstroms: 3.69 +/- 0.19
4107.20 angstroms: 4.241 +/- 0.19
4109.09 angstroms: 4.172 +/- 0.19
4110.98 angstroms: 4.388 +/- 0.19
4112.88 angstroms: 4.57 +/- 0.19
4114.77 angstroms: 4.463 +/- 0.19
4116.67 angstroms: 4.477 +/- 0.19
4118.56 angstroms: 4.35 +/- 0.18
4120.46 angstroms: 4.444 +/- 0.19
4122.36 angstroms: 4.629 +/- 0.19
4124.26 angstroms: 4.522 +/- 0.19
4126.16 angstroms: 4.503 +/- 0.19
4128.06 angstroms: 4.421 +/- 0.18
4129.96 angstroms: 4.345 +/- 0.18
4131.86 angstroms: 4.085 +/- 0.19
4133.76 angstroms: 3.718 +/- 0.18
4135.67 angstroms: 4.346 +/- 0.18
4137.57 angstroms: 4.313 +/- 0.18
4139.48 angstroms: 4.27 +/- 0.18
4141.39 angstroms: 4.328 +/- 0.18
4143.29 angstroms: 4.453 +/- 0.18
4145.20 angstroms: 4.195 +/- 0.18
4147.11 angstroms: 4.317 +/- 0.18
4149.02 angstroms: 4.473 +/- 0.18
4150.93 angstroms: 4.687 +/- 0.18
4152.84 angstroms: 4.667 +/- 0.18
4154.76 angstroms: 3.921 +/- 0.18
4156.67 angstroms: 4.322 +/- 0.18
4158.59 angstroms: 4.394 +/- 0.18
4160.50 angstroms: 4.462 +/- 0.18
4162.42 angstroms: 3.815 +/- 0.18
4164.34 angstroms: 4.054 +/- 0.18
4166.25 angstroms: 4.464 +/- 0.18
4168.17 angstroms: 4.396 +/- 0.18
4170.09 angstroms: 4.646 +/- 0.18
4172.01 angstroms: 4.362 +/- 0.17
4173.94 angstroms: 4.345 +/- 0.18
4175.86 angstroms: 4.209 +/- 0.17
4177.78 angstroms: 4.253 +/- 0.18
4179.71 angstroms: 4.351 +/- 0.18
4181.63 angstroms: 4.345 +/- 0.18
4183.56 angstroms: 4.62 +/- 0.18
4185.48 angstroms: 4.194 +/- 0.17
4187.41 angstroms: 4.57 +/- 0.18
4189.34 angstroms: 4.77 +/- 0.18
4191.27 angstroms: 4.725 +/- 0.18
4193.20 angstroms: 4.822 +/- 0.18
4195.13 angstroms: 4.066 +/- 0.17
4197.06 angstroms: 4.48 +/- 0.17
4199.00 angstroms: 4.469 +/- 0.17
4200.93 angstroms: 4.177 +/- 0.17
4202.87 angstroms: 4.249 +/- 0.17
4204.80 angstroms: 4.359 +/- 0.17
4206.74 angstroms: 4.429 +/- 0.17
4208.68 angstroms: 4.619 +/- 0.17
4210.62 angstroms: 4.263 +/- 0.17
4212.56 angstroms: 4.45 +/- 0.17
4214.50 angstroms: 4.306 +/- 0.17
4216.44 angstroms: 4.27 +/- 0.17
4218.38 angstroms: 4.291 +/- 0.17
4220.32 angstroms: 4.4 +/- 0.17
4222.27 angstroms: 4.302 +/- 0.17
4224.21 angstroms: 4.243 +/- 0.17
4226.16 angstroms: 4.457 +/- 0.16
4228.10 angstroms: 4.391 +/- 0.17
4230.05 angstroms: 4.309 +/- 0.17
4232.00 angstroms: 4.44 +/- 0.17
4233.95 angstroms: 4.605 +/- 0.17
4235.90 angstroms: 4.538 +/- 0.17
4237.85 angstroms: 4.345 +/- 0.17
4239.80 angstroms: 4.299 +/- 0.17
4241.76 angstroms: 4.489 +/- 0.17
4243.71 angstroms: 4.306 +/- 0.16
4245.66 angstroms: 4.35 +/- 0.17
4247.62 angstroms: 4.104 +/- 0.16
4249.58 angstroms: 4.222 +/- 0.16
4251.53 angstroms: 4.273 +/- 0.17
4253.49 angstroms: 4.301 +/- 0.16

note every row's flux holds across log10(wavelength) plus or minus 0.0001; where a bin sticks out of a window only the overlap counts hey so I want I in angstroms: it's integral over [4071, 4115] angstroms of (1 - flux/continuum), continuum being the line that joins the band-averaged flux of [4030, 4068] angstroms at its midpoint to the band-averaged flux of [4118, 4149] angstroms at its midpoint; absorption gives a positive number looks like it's 2.9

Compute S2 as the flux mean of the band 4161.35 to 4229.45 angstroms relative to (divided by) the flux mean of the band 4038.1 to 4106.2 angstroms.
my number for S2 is 1.0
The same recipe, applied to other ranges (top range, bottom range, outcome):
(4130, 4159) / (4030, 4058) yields 0.94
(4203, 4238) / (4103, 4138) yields 1.03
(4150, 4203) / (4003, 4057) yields 0.96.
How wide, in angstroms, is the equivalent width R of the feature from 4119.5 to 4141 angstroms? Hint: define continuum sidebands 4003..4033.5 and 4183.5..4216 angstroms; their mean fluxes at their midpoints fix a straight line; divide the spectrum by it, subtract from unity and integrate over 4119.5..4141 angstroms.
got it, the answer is 0.8 angstroms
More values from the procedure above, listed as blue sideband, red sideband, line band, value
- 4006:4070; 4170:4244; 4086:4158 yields 4.1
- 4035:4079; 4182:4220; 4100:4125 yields 1.6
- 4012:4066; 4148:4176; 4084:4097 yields 0.7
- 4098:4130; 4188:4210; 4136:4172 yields -0.2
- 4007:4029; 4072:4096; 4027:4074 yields -0.8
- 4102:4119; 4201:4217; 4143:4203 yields -1.4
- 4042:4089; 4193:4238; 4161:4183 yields 0.5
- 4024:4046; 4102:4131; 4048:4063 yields -0.3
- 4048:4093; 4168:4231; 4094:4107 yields 2.3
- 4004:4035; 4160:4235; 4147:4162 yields 0.1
